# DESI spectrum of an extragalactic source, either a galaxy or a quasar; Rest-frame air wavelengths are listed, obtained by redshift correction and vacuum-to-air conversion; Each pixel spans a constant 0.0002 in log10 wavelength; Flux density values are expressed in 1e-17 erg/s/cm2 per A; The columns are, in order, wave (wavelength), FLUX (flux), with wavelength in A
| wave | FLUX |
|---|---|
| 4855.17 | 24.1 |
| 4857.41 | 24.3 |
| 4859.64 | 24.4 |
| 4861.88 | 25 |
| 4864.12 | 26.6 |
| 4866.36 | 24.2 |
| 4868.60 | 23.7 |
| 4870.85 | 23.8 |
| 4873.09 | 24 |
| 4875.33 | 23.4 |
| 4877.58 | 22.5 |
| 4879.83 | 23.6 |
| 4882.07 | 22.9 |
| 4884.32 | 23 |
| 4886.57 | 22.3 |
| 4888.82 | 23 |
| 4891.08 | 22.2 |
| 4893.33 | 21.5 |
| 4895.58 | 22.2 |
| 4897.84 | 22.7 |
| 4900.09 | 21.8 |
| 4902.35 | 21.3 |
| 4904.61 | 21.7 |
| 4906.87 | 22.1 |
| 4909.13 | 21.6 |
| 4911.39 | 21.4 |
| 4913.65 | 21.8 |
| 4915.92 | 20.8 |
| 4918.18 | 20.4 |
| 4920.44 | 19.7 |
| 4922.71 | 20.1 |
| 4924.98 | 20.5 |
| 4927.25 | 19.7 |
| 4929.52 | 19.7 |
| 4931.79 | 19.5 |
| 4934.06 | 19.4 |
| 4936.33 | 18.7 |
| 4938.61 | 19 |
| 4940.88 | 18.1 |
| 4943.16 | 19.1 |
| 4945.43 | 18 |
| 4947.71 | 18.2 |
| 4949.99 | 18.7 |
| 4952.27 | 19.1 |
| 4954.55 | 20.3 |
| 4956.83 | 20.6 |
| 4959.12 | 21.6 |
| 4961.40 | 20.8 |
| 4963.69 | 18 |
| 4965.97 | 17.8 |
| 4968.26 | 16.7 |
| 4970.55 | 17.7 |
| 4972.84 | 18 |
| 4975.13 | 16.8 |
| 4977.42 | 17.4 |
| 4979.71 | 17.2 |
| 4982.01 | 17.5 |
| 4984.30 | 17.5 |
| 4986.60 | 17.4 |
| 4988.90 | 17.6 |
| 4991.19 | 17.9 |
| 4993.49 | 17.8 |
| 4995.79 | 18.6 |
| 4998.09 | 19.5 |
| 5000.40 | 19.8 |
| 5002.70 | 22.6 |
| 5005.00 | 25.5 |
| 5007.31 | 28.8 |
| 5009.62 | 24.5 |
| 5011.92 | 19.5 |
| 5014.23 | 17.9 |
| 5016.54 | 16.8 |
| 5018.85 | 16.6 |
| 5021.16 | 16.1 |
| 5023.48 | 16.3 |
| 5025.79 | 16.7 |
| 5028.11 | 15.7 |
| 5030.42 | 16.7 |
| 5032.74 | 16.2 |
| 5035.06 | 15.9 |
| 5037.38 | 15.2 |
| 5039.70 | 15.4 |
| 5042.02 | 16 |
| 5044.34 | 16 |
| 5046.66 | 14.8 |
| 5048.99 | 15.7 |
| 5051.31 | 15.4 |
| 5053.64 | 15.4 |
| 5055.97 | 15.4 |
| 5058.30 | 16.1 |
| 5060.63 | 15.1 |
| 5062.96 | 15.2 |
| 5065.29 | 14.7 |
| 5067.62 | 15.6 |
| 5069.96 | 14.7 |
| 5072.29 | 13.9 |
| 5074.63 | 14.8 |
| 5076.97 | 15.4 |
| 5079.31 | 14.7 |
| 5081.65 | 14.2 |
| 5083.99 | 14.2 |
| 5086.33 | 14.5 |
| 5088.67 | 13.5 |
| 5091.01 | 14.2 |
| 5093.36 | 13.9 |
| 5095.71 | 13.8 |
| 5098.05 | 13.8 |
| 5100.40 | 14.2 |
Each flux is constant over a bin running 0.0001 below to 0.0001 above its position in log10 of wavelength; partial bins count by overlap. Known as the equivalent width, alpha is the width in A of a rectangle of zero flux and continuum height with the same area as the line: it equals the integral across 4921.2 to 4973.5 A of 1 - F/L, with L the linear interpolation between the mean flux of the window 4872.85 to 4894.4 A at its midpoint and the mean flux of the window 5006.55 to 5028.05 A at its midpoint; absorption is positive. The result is 4.54 A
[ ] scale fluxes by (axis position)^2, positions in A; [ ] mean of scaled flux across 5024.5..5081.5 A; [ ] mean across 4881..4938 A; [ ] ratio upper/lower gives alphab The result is 0.77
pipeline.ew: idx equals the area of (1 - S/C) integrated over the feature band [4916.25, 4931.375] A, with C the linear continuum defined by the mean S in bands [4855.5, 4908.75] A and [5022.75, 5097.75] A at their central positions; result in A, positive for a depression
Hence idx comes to 0.9 A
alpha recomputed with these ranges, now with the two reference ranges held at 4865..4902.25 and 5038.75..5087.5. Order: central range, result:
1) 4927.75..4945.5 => 1.4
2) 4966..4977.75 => 1.1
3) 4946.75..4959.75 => 0.1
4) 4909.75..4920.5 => 0.3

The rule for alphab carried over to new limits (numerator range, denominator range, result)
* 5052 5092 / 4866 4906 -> 0.70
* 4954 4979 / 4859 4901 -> 0.83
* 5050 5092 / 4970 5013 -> 0.78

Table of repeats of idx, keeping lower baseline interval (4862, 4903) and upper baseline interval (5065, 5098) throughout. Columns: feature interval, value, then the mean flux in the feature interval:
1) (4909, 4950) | 2.7 A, 19.7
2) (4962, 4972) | 0.9 A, 17.7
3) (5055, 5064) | 0.0 A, 15.5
